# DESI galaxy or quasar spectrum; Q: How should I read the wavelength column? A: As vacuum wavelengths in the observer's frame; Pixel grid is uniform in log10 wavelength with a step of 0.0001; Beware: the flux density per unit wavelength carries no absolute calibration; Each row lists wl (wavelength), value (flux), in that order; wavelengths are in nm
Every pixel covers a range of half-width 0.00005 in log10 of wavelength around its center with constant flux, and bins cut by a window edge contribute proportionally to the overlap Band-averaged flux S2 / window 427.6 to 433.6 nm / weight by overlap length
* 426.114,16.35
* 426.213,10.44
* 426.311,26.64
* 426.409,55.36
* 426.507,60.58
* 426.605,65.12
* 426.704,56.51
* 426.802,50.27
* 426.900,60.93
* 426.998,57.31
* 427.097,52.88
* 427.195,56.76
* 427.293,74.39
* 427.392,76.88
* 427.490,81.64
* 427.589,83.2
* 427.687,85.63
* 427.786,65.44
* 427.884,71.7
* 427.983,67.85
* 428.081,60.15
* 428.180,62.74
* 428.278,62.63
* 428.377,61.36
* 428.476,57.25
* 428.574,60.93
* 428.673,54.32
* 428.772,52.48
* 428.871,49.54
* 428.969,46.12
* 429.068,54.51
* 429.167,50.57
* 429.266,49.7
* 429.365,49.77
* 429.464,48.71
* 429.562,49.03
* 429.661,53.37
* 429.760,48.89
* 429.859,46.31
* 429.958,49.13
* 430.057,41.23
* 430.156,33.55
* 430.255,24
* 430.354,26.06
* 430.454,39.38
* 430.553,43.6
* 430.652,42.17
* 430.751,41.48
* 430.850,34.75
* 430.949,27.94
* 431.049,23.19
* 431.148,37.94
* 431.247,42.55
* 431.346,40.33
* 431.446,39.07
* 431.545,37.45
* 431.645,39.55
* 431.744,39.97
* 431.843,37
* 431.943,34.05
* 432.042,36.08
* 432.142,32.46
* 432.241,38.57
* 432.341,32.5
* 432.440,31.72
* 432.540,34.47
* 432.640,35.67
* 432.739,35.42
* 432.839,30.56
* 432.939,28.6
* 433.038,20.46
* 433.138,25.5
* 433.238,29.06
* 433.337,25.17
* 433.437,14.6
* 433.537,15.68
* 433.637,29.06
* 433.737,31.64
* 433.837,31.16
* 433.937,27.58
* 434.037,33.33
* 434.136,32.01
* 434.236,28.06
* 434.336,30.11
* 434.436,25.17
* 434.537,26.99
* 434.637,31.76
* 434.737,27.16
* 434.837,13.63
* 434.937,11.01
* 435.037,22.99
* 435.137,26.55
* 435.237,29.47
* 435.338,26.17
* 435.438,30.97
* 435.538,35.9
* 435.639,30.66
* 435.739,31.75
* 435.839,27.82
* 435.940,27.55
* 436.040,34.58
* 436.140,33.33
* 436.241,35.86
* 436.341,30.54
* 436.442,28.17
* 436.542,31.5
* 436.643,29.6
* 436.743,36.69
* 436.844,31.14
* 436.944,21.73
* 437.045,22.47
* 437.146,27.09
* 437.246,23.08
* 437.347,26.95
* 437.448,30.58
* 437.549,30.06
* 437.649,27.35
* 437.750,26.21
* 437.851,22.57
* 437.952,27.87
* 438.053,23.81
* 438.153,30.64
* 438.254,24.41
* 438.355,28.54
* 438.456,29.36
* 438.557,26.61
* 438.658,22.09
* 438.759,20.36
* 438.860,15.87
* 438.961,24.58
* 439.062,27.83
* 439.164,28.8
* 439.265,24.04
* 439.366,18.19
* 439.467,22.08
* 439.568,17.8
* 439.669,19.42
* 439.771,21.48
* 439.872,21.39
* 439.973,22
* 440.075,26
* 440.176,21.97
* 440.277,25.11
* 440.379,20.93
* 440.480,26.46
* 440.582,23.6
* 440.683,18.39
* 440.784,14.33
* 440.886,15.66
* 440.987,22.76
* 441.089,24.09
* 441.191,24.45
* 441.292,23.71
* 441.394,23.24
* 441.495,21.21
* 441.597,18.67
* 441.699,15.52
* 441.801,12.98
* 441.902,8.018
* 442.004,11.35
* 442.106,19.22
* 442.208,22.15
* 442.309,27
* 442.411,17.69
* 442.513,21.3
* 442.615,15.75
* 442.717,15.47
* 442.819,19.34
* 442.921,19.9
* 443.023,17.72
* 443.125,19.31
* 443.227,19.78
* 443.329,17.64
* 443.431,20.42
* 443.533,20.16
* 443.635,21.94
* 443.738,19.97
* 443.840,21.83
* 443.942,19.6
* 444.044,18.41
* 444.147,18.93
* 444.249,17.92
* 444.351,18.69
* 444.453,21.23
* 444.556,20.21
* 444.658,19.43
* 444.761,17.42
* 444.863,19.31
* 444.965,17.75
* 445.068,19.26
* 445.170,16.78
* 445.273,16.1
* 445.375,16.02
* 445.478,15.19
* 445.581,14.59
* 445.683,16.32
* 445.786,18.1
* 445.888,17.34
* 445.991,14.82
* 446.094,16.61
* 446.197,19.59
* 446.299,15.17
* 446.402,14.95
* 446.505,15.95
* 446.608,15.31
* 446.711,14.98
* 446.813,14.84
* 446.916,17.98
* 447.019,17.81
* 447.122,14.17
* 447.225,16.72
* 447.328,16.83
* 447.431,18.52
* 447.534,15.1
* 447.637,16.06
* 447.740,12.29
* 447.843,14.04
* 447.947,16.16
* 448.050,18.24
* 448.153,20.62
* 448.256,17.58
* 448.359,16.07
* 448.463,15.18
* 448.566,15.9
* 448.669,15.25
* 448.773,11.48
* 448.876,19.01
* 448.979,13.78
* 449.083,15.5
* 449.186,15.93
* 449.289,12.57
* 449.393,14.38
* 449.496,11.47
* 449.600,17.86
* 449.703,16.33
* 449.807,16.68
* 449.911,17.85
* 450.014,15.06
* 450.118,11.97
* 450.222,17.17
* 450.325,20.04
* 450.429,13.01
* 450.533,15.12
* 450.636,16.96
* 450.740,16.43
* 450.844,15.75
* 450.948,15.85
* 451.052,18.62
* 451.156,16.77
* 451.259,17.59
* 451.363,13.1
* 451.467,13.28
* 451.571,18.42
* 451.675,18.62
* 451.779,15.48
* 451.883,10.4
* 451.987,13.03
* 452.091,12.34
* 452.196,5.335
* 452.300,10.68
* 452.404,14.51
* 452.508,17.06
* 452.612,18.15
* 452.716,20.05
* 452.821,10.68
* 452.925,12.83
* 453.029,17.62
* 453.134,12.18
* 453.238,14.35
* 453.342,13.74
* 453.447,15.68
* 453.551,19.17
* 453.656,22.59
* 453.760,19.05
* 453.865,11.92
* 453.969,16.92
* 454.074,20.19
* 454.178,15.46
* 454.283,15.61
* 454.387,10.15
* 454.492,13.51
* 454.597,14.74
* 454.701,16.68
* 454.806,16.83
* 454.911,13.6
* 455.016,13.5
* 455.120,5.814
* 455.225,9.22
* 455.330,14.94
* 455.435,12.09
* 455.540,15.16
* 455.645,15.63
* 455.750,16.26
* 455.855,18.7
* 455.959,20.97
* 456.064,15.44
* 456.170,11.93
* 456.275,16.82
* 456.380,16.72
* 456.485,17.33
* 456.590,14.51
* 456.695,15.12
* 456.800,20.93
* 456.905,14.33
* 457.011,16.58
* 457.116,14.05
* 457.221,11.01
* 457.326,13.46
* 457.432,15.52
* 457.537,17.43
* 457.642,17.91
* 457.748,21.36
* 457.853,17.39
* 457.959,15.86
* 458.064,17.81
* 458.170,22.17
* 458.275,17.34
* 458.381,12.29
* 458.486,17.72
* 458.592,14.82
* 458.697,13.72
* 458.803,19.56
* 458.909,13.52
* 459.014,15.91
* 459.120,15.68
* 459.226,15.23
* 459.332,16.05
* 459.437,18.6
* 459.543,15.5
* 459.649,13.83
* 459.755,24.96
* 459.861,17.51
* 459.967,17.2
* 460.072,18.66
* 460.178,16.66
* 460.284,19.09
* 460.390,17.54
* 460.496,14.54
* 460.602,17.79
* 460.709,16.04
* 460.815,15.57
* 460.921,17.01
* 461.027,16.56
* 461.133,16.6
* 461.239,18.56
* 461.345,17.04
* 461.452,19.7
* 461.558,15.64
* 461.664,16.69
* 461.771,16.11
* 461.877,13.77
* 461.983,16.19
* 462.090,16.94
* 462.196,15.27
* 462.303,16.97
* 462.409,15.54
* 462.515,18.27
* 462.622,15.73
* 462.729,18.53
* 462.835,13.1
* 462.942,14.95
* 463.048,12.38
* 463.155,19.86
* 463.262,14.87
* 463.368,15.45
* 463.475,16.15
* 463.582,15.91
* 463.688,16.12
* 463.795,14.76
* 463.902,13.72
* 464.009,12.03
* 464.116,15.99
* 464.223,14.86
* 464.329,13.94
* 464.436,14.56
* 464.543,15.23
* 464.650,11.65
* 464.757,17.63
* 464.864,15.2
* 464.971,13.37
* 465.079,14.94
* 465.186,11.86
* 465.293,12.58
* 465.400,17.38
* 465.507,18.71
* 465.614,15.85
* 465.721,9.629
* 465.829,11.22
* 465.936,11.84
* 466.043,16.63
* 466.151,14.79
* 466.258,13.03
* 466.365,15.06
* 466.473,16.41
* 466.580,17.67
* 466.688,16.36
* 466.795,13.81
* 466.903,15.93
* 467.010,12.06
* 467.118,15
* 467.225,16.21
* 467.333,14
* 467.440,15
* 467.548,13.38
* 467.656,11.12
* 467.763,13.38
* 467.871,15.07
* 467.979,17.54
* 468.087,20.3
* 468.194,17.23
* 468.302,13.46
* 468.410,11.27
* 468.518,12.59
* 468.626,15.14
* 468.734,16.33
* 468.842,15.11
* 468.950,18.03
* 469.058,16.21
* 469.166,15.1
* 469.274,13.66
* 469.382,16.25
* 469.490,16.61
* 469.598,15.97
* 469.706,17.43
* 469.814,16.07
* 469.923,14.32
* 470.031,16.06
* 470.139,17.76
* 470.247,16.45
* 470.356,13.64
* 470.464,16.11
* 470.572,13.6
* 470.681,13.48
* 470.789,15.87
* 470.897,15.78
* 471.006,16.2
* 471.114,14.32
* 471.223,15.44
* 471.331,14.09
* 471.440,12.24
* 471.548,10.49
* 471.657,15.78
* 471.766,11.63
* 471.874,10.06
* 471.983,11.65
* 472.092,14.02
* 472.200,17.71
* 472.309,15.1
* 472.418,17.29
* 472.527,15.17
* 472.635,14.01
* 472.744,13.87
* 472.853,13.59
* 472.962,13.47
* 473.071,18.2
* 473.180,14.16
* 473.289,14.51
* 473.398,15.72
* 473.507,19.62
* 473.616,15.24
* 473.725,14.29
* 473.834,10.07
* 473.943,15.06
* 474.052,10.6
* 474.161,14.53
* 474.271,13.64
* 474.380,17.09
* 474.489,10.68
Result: 42.7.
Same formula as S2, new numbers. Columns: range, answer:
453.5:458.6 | 15.8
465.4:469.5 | 14.9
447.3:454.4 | 15.5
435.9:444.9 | 22.7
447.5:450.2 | 15.5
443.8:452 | 16.4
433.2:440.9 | 25.9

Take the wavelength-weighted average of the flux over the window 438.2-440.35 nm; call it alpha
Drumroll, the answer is 23.2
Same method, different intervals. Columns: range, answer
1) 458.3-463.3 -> 16.5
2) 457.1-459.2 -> 16.3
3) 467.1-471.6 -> 15.1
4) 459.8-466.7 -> 15.7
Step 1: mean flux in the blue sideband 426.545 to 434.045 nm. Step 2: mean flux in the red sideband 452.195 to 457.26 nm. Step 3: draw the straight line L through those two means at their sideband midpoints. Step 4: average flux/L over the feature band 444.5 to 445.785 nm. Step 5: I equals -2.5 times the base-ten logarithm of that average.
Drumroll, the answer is 0.472 mag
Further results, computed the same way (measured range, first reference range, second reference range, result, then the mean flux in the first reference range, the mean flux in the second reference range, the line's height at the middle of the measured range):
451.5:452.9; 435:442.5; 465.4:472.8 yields 0.39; 24.6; 14.9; 20.3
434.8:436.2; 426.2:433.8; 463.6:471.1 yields 0.43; 45.3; 15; 40.8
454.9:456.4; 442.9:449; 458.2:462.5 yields 0.17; 17.3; 16.6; 16.9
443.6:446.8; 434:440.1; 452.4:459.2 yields 0.23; 26.6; 15.7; 21.8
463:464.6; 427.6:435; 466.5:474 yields 0.25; 39.7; 14.9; 19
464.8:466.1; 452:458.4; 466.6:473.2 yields 0.07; 15.4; 14.9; 15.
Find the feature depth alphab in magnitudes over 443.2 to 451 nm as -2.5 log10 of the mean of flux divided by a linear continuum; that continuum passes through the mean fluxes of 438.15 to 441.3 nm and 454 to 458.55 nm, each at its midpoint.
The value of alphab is 0.168 mag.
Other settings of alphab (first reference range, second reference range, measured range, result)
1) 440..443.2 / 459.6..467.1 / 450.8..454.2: 0.15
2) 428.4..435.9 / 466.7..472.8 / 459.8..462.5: 0.16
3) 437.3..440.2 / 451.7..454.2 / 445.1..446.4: 0.21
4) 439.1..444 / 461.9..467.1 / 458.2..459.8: -0.01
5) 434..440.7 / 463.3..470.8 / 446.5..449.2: 0.36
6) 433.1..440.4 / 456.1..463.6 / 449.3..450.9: 0.30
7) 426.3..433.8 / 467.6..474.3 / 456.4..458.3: 0.44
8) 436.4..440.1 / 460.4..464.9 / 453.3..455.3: 0.26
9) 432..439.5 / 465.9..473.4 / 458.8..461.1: 0.10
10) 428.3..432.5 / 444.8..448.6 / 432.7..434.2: 0.35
